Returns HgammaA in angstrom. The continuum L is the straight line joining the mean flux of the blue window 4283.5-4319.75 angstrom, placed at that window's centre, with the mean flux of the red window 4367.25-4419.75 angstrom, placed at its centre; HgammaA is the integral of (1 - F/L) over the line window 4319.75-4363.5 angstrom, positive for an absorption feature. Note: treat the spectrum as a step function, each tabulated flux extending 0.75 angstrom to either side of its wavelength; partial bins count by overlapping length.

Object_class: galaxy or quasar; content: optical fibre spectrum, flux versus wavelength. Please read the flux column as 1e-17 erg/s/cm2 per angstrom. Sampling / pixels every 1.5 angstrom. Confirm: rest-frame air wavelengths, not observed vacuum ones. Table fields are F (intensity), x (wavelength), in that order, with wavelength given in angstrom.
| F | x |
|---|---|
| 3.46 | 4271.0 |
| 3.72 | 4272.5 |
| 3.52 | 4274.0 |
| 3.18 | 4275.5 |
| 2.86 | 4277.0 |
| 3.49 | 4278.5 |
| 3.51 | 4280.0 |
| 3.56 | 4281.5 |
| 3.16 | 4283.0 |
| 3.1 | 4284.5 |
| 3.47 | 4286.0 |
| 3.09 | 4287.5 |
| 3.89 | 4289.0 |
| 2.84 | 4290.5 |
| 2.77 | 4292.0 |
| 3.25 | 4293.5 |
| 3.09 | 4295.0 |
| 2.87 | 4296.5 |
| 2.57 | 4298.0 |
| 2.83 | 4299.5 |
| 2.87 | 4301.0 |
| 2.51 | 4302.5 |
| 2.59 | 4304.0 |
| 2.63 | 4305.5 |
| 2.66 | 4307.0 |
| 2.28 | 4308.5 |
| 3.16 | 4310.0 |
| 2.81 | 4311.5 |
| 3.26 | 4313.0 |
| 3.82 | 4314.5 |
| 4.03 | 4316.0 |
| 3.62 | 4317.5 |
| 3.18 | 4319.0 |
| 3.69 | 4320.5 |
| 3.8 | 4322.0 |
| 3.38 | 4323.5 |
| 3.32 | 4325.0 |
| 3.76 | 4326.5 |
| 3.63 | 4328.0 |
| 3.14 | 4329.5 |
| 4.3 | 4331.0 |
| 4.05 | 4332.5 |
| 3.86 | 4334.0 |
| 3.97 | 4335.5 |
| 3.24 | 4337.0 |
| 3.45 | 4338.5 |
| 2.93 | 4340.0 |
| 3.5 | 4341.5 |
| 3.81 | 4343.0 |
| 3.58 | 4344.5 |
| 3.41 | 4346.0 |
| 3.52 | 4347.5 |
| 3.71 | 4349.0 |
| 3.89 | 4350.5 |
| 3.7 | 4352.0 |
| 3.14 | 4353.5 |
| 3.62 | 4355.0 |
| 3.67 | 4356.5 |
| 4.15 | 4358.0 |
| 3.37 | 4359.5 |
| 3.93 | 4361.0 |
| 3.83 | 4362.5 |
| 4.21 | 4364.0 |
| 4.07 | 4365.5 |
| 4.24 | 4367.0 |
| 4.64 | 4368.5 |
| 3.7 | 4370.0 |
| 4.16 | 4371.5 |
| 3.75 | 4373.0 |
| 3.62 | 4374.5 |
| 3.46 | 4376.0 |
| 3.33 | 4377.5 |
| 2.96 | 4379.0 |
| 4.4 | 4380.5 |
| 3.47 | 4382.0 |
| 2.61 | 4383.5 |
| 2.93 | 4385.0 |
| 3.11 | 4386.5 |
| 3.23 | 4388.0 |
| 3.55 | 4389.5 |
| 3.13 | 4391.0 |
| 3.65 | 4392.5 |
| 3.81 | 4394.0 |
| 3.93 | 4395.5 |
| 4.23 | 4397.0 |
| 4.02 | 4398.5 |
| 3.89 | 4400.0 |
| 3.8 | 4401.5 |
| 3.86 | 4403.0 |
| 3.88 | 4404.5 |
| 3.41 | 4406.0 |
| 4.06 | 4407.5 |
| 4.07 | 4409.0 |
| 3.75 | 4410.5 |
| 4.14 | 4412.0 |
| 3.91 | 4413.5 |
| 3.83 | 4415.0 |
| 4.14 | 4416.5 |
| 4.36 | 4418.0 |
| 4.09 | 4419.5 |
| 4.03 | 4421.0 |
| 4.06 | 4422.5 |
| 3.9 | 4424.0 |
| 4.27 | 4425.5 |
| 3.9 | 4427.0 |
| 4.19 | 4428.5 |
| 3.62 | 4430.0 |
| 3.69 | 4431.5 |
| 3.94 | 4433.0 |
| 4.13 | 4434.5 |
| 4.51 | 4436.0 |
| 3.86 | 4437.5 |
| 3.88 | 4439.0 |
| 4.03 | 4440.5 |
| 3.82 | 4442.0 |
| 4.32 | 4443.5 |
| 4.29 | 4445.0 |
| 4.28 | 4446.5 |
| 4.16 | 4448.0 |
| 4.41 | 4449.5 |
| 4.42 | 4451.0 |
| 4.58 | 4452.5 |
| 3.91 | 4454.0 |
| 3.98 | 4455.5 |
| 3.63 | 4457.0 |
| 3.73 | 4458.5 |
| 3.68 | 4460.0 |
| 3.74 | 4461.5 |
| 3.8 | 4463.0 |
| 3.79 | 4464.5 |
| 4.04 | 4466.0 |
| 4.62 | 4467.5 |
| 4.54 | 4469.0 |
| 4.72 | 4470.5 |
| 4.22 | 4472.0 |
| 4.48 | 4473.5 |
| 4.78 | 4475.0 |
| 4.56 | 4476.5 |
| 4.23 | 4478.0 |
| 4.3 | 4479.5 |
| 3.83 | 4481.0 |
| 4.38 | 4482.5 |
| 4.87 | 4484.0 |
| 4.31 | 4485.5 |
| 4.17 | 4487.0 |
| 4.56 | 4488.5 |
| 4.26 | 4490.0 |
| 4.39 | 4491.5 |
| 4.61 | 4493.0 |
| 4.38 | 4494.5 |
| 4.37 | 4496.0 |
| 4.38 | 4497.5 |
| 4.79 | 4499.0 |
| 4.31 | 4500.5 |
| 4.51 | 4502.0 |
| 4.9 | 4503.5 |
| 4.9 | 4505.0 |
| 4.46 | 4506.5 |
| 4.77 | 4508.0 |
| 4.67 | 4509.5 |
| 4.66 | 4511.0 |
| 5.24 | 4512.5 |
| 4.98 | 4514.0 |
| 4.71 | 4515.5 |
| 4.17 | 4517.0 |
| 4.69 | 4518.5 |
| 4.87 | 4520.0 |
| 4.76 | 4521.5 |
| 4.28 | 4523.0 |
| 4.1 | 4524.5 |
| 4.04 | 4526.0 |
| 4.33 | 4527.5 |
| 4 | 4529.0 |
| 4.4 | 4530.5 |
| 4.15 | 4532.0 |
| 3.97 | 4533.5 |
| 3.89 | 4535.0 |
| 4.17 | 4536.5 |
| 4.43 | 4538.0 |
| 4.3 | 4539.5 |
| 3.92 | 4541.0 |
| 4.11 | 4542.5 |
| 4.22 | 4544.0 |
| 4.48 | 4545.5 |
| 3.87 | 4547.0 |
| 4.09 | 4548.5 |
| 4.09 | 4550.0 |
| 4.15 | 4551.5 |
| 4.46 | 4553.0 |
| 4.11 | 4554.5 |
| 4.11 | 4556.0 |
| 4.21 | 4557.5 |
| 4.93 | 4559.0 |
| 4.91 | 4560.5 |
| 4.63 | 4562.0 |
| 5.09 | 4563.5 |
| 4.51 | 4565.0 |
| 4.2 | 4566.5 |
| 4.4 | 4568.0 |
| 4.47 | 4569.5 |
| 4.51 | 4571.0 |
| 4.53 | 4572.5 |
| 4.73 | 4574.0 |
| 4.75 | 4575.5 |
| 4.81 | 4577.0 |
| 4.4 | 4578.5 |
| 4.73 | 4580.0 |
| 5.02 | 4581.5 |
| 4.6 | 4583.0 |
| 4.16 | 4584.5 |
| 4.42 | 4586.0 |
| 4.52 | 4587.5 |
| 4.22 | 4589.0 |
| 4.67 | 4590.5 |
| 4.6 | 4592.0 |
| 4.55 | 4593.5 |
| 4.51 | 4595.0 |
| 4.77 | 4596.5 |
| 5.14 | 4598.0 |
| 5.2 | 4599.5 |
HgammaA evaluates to -3.7 angstrom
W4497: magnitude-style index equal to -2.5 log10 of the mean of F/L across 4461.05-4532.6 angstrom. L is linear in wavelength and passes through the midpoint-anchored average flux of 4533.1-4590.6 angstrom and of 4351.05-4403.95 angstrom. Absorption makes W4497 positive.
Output -0.07 mag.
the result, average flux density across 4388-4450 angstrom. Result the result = 3.96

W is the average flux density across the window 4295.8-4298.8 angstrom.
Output 2.72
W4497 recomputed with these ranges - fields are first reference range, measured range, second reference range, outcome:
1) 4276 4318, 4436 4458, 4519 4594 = -0.08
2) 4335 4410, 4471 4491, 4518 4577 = -0.07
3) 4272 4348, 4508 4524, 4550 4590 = -0.11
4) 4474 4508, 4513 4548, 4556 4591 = 0.05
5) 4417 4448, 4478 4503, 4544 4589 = -0.04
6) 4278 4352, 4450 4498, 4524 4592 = -0.06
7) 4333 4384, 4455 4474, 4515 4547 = -0.01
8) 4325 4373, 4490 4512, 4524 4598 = -0.09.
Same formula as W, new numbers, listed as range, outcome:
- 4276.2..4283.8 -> 3.31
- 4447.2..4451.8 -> 4.33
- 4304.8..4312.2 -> 2.71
